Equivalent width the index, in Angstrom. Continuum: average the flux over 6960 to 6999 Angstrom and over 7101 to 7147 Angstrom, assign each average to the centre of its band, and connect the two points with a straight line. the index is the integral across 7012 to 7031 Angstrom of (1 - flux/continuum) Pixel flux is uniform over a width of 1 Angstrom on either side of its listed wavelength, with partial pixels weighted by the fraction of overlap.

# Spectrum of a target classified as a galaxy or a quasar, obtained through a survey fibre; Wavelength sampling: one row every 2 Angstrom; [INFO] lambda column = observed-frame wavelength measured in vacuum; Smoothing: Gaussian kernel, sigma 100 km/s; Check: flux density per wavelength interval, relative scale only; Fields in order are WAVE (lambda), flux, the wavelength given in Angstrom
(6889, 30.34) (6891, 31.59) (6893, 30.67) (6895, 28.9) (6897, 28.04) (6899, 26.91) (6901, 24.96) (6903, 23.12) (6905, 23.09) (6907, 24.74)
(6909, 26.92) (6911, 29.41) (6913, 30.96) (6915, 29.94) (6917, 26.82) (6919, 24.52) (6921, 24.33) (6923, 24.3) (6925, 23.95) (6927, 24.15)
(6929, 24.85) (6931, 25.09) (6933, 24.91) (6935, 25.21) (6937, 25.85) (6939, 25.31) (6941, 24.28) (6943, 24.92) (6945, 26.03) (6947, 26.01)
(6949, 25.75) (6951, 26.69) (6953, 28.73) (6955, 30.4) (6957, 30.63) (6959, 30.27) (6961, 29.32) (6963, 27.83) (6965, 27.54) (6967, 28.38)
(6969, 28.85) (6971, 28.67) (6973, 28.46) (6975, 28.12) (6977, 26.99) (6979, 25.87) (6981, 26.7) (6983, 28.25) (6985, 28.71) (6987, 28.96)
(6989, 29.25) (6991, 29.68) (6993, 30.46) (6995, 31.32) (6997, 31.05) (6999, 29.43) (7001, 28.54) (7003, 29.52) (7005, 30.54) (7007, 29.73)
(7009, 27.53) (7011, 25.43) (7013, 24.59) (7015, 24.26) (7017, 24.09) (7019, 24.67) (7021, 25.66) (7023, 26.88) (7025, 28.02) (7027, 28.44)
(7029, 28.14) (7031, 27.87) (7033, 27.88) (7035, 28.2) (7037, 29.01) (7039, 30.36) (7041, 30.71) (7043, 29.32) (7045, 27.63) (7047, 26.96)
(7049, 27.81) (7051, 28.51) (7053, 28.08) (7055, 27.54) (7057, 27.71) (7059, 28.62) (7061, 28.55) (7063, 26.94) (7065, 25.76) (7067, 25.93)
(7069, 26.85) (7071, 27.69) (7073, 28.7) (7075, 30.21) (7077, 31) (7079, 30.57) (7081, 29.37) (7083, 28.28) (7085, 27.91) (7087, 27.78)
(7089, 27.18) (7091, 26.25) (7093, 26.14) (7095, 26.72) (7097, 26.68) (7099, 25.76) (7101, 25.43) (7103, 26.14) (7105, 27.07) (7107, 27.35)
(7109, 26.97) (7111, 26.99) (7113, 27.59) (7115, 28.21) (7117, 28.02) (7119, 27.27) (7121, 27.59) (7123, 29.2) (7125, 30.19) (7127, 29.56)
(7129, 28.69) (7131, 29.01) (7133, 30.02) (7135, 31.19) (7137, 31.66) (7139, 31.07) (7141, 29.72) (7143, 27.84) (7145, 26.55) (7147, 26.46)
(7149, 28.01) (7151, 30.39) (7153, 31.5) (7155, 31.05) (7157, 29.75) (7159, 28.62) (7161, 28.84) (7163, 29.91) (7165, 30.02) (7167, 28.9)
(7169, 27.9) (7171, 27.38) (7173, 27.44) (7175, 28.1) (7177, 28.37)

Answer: 1.6 Angstrom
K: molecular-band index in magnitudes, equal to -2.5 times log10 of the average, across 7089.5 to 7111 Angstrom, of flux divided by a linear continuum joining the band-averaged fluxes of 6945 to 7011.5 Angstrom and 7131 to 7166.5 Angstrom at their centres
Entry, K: 0.11 mag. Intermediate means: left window 28.6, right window 29.5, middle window 26.5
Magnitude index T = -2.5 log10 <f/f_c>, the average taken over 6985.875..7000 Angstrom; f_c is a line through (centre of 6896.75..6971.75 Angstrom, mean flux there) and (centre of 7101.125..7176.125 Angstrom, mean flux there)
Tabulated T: -0.11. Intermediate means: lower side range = 26.6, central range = 30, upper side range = 28.7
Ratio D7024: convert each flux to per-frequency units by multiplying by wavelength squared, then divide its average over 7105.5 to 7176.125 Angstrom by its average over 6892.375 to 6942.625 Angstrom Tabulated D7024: 1.2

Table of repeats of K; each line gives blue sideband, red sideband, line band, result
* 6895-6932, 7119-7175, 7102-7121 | 0.053 mag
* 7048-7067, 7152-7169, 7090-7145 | 0.030 mag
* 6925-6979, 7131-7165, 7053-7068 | 0.041 mag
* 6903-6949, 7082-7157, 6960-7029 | -0.057 mag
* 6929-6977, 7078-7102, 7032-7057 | -0.046 mag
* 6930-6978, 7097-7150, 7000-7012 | -0.039 mag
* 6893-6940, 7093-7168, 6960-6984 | -0.050 mag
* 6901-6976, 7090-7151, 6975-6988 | -0.025 mag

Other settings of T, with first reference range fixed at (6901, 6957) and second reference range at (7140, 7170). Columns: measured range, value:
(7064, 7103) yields 0.02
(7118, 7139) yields -0.03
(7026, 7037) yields -0.03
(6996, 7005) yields -0.11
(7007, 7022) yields 0.07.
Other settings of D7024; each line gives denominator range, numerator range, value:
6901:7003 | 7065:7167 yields 1.09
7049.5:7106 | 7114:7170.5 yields 1.08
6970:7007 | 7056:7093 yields 0.99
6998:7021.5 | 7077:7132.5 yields 1.06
